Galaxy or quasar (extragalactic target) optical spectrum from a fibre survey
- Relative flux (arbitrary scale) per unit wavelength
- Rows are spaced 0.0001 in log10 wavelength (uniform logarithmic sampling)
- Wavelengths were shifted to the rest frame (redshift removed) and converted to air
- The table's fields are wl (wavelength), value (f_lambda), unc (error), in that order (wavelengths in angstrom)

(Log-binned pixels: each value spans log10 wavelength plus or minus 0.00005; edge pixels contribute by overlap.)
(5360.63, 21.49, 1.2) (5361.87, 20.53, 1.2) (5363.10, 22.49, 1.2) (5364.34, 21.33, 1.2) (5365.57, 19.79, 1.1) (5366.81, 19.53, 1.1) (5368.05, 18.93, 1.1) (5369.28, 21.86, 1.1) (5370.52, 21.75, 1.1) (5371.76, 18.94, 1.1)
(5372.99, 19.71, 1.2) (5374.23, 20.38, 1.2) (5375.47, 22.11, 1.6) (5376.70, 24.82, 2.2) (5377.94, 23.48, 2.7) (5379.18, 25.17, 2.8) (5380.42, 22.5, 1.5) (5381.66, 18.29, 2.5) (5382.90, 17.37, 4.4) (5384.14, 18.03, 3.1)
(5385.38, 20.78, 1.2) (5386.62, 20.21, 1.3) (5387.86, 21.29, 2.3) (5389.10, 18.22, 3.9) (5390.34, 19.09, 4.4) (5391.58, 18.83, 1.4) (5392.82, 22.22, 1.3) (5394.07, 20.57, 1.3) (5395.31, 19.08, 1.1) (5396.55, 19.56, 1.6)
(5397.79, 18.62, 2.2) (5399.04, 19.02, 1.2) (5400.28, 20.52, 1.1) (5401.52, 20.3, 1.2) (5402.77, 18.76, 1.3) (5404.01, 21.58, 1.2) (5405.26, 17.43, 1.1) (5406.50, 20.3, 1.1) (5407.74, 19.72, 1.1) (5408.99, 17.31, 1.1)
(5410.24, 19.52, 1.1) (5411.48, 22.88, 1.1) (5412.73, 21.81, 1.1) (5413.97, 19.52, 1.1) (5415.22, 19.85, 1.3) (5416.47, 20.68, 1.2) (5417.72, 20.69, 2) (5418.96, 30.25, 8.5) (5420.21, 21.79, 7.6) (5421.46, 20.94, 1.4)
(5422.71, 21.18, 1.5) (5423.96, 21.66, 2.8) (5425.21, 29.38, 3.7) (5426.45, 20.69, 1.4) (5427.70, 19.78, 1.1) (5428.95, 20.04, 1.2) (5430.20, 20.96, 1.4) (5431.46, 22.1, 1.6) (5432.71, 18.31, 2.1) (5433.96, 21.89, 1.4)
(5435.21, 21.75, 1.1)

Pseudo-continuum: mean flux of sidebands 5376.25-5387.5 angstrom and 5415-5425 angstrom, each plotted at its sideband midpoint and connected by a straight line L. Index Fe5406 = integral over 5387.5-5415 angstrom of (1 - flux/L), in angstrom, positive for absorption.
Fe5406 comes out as 2.5 angstrom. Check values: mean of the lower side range 21.1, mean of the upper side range 22.5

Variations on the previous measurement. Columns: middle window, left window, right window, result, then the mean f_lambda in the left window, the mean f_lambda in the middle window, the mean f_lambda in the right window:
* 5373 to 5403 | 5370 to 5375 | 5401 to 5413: -0.5 angstrom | 20.2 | 20.4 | 19.9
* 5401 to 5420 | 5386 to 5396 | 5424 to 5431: 0.3 angstrom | 19.9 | 20.7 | 22.1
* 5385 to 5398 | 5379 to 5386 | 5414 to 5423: 0.4 angstrom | 20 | 19.9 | 22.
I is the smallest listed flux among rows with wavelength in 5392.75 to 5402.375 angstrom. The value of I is 18.62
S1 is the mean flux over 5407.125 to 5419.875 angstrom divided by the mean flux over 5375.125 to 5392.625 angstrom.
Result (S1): 1.02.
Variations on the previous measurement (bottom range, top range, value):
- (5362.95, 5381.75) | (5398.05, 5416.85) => 0.93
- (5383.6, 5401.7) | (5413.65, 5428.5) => 1.13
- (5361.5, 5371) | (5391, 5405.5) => 0.95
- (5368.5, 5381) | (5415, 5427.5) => 1.03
